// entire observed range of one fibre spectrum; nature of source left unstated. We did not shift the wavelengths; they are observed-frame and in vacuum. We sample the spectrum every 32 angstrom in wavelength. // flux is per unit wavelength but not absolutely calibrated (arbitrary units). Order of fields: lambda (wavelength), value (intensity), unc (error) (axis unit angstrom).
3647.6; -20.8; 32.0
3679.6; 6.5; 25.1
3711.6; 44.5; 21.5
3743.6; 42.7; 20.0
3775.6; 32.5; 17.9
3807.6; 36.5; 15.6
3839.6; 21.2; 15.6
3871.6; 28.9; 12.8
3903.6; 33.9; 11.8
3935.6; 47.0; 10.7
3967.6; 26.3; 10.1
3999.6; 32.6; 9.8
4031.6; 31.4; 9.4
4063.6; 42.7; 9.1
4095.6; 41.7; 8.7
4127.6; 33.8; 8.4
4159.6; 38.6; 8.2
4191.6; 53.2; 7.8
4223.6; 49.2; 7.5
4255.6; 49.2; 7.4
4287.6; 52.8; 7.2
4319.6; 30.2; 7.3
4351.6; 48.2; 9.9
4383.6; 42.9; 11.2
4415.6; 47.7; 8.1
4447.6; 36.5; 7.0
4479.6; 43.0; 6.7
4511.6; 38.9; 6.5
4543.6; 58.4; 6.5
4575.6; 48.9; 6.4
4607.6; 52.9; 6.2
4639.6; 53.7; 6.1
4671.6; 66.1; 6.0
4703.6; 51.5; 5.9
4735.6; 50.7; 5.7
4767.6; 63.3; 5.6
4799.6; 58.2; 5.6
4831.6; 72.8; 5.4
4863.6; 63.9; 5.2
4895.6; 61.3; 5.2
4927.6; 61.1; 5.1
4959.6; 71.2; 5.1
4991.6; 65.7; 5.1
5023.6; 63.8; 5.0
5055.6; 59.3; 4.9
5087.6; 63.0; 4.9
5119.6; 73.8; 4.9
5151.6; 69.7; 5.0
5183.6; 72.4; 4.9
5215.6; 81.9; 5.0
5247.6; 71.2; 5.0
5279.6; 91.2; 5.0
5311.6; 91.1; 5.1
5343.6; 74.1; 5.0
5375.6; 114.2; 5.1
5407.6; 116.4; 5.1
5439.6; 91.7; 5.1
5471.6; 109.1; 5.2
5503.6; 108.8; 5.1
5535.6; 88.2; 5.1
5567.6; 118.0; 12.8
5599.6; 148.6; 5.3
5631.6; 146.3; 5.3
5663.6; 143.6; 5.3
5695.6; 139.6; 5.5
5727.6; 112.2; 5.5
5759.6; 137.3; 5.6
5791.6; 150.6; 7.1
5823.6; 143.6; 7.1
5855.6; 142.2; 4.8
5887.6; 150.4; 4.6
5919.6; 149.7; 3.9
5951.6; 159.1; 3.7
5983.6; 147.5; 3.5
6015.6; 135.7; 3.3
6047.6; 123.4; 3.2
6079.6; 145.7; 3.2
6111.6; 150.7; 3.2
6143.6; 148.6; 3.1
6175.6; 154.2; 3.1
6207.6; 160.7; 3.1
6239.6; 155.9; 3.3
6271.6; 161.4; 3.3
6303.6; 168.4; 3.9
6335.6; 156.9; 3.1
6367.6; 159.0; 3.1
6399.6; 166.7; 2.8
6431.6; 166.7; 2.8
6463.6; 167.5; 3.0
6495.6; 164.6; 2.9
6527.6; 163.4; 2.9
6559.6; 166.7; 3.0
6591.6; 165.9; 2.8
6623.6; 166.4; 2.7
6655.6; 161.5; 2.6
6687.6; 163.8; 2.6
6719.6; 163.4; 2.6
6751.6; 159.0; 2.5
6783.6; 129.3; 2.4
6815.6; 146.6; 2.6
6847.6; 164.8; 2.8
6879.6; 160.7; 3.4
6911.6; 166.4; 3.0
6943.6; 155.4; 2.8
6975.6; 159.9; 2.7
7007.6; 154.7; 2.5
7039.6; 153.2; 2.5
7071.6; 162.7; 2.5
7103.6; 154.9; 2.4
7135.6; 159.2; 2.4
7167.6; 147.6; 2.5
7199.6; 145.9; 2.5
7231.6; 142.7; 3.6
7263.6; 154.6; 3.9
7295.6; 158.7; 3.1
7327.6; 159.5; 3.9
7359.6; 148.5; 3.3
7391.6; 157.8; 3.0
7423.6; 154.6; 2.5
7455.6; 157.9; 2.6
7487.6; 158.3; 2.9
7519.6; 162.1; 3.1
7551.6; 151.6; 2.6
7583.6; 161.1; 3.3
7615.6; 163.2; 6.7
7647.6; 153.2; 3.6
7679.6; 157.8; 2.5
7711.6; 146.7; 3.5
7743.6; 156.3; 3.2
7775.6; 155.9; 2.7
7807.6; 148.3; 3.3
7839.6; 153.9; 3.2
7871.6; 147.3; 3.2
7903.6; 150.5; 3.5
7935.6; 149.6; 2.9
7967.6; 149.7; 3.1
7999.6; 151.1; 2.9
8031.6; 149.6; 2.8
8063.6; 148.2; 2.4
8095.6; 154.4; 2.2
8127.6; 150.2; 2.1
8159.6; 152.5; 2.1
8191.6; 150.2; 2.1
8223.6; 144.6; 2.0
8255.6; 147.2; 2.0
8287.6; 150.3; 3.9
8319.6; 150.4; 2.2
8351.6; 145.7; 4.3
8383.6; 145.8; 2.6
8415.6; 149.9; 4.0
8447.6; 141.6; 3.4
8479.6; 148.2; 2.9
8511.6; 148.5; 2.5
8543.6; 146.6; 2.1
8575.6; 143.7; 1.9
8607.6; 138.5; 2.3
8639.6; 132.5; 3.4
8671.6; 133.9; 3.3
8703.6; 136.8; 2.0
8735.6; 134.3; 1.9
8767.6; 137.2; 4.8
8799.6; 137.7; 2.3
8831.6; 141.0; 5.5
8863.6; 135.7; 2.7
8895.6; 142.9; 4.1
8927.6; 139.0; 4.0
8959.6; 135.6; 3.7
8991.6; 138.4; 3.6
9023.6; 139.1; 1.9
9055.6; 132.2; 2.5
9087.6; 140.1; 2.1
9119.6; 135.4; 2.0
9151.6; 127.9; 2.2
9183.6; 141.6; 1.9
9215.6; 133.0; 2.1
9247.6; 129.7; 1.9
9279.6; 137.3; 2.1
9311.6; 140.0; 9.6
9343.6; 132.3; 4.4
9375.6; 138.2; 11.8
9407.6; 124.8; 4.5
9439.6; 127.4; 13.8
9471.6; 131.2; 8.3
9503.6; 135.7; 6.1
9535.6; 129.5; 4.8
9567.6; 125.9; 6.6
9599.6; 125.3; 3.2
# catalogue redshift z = 0.40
